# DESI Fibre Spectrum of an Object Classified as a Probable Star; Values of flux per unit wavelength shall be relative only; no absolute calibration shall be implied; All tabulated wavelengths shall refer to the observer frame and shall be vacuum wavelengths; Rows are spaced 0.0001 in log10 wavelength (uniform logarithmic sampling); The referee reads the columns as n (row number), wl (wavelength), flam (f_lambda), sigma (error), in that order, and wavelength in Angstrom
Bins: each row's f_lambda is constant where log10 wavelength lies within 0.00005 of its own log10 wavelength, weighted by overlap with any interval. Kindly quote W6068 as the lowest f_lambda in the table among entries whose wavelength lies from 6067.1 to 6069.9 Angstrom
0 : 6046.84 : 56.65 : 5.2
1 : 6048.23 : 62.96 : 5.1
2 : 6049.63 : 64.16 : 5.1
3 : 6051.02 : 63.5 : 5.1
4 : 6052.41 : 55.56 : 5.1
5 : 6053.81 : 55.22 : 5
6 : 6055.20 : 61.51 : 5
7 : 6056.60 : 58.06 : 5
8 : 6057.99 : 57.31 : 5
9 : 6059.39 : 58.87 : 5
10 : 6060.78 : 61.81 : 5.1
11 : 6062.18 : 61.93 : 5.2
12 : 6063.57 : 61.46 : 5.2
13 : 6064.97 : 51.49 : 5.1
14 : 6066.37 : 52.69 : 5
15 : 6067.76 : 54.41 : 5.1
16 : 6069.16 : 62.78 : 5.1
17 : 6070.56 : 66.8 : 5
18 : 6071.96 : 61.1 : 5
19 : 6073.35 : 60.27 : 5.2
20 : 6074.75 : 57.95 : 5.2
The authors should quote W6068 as 54.41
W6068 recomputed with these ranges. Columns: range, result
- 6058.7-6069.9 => 51.49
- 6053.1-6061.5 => 55.22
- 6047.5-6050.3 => 62.96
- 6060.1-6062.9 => 61.81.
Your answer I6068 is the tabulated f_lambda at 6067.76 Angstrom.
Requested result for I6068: 54.41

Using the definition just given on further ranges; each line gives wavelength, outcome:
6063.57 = 61.46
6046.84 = 56.65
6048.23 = 62.96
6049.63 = 64.16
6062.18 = 61.93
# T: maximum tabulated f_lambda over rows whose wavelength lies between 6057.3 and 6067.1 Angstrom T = 61.93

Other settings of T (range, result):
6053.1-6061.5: 61.81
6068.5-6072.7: 66.8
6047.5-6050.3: 64.16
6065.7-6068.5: 54.41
